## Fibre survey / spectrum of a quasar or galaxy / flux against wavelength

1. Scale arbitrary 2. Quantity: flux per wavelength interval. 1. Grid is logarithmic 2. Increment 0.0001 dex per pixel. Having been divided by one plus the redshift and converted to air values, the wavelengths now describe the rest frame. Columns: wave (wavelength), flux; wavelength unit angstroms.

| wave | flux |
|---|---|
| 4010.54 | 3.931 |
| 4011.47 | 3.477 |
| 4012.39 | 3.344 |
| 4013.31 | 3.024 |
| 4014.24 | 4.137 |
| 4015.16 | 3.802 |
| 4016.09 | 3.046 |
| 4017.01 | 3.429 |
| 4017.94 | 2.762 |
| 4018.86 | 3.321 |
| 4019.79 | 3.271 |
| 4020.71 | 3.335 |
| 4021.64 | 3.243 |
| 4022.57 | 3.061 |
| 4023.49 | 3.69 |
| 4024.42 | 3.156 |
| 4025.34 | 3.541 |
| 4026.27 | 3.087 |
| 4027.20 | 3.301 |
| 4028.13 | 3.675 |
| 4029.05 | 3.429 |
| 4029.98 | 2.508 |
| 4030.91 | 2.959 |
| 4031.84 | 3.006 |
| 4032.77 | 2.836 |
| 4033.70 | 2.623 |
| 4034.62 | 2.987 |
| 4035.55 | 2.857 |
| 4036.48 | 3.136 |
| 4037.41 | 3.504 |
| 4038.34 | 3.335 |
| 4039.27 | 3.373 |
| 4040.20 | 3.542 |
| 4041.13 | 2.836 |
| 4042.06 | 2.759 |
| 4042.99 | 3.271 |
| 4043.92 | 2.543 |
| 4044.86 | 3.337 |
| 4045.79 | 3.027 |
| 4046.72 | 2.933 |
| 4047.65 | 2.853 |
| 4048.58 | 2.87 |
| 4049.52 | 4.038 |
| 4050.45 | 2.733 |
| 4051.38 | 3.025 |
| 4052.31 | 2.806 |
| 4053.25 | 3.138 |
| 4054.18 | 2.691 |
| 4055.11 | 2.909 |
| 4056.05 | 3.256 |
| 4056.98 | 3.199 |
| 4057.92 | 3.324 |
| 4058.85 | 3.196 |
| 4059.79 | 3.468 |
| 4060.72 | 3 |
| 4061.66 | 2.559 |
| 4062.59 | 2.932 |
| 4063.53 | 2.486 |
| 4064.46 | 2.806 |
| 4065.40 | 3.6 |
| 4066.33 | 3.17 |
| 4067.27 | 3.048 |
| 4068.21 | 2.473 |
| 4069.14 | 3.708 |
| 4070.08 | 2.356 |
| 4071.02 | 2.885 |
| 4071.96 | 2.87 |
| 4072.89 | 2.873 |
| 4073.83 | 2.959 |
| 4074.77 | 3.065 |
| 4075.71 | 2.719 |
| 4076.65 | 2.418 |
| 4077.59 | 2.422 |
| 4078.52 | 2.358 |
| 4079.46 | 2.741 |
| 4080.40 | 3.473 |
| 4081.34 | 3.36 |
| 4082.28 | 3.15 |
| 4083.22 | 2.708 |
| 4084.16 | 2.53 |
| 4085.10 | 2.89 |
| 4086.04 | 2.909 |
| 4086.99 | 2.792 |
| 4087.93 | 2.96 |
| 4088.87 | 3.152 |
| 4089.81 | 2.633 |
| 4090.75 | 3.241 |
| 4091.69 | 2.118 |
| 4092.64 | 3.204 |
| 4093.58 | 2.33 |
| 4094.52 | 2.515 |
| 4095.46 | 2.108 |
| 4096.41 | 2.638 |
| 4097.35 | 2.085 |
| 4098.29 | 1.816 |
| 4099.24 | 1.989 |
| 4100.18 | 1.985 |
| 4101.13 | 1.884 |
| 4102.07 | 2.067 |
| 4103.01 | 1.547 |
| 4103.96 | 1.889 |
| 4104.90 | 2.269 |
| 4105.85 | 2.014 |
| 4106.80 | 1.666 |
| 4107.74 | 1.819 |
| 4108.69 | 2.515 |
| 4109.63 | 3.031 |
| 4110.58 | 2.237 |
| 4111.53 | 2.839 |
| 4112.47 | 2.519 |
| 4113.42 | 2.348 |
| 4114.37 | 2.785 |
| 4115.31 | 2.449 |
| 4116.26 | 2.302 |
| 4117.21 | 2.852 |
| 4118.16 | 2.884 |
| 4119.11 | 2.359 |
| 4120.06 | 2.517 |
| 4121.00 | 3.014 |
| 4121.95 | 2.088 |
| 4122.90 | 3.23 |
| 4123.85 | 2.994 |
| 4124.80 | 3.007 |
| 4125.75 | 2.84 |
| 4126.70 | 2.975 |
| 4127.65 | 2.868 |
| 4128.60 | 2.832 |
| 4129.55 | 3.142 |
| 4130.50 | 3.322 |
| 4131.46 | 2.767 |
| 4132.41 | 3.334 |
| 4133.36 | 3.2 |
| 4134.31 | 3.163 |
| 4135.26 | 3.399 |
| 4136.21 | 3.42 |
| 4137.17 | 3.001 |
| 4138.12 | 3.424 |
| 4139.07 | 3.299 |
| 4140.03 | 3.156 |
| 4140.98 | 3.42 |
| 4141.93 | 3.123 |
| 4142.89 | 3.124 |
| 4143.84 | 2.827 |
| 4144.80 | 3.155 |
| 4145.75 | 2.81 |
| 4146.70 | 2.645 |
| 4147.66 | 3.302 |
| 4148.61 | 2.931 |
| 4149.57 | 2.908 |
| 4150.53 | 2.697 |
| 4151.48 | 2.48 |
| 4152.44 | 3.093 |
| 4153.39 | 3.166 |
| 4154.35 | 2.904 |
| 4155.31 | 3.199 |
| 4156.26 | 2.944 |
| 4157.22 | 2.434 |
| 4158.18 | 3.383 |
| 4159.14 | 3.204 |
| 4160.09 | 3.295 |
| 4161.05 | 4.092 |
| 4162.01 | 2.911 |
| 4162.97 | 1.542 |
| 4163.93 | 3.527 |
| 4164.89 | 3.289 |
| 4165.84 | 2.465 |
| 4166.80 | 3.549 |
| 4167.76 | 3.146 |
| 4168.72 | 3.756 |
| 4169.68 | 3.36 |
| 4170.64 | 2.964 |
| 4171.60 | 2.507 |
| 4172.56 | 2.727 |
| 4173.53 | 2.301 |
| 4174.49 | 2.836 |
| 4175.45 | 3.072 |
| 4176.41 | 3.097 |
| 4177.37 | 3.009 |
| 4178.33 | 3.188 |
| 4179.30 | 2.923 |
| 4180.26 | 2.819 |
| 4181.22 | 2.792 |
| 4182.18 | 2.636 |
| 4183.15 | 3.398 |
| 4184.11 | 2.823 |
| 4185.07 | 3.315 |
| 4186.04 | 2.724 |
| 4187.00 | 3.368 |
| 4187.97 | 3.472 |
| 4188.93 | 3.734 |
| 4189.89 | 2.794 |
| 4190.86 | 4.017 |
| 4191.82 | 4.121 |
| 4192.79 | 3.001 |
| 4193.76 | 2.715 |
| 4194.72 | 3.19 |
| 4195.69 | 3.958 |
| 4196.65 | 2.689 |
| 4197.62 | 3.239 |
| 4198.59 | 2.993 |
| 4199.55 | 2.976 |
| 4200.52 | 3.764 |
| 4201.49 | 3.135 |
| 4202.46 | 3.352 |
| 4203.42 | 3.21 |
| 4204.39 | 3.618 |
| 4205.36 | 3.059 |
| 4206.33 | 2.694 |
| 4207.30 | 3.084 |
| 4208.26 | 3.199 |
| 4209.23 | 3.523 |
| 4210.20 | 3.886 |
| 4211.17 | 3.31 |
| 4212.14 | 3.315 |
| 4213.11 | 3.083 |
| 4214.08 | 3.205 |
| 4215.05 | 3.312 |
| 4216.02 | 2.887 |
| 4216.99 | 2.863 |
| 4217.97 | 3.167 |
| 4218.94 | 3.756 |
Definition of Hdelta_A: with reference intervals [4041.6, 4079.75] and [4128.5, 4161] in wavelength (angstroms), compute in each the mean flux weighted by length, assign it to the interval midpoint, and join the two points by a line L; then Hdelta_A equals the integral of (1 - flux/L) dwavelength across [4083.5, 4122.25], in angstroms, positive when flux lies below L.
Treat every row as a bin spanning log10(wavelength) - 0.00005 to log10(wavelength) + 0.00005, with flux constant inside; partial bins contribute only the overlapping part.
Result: 7.5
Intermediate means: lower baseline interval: 2.95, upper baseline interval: 3.09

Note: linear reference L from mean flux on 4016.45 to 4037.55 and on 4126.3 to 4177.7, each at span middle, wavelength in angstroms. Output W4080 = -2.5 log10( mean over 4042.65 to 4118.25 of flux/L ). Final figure 0.146 mag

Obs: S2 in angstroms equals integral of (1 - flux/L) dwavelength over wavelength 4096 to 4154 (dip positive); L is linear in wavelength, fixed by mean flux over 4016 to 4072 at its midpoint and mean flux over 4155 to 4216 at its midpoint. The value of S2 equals 7.6 angstroms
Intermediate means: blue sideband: 3.09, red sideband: 3.15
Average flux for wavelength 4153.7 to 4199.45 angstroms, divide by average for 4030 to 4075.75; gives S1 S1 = 1.03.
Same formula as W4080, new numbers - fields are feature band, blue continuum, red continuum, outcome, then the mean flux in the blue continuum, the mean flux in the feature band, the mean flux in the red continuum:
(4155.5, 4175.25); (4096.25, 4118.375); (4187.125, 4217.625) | -0.05 mag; 2.26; 3.02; 3.27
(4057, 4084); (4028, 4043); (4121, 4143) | 0.05 mag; 3.08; 2.93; 3.09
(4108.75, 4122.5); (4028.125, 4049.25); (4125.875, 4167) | 0.18 mag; 3.05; 2.59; 3.06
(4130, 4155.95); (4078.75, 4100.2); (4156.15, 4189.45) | -0.06 mag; 2.68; 3.08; 3.05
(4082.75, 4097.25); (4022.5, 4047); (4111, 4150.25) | 0.12 mag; 3.13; 2.7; 2.94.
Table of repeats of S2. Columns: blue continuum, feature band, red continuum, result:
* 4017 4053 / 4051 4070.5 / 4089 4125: -0.9 angstroms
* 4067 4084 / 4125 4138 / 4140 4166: -0.6 angstroms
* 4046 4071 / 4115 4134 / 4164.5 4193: 1.3 angstroms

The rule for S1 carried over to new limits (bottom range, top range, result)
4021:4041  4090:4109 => 0.69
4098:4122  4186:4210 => 1.43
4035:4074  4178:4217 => 1.06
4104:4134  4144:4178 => 1.12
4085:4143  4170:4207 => 1.16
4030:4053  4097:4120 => 0.74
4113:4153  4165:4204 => 1.06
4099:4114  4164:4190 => 1.41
